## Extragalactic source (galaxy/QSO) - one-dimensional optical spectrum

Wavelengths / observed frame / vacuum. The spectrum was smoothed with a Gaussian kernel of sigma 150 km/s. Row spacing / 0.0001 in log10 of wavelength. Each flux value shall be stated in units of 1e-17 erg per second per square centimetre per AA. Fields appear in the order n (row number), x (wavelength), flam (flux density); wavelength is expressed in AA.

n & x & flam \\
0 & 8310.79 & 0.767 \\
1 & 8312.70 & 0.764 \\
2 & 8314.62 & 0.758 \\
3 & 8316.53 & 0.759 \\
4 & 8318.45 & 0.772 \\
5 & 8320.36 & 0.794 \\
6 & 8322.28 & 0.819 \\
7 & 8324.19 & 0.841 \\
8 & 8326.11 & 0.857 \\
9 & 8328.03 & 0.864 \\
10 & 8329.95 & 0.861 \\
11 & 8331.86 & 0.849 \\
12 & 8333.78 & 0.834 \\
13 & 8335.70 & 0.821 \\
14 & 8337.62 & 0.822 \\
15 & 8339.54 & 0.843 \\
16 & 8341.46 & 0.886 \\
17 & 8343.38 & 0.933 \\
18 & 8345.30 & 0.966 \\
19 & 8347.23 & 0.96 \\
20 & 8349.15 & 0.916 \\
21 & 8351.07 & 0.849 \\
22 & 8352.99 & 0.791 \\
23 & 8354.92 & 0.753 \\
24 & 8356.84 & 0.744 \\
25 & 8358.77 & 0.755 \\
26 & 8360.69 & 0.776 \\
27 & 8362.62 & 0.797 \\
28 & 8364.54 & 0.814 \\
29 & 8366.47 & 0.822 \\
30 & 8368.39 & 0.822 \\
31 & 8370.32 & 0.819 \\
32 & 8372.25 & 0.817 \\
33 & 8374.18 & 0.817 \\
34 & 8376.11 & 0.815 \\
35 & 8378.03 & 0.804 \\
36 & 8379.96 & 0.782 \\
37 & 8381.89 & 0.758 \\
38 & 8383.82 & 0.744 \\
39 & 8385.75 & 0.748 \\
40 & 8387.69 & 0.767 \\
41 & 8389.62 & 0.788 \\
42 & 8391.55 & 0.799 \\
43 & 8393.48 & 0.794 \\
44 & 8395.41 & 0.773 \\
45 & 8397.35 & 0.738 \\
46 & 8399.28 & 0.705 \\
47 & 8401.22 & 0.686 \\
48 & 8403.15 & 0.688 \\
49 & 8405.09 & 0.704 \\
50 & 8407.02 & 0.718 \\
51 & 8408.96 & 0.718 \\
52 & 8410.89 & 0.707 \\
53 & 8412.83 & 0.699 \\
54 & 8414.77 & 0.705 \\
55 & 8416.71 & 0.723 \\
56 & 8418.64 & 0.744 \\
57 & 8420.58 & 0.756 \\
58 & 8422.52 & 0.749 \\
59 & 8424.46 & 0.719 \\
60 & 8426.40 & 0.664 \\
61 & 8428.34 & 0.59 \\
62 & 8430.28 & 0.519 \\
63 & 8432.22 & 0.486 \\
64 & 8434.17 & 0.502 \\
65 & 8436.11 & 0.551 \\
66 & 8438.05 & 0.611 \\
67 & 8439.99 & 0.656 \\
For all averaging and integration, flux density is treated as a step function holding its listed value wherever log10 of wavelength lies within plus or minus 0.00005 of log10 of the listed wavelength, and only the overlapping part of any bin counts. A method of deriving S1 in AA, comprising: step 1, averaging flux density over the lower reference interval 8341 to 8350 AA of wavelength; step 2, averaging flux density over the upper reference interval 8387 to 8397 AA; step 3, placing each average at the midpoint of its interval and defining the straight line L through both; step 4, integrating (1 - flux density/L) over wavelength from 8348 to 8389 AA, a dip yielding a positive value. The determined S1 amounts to 3.0 AA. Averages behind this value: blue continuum 0.935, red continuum 0.782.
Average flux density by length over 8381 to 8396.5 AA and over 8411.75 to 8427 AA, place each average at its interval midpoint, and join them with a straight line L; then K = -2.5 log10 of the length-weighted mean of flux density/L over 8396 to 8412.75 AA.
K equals 0.055 mag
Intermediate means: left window 0.771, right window 0.721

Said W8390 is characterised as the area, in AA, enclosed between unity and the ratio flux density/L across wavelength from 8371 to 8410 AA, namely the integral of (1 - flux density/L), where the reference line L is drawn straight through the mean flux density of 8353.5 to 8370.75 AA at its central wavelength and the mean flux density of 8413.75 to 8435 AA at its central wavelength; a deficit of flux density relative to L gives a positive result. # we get -1.7 AA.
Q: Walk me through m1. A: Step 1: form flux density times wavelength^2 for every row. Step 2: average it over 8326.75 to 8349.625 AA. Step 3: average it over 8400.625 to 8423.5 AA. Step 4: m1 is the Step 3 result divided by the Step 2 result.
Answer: 0.83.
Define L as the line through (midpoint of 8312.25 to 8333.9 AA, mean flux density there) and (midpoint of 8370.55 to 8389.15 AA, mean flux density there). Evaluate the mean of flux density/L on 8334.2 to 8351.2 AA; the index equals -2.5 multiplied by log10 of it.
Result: -0.11 mag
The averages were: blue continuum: 0.815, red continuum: 0.785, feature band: 0.889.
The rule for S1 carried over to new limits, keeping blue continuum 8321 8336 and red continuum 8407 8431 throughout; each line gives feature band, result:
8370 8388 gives -0.6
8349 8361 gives 0.1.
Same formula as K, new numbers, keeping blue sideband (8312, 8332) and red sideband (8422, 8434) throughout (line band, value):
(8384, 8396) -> -0.14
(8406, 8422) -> -0.14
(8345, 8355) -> -0.16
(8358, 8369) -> -0.09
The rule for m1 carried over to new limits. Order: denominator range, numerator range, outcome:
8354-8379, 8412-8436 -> 0.83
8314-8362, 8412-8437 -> 0.79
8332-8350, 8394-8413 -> 0.82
